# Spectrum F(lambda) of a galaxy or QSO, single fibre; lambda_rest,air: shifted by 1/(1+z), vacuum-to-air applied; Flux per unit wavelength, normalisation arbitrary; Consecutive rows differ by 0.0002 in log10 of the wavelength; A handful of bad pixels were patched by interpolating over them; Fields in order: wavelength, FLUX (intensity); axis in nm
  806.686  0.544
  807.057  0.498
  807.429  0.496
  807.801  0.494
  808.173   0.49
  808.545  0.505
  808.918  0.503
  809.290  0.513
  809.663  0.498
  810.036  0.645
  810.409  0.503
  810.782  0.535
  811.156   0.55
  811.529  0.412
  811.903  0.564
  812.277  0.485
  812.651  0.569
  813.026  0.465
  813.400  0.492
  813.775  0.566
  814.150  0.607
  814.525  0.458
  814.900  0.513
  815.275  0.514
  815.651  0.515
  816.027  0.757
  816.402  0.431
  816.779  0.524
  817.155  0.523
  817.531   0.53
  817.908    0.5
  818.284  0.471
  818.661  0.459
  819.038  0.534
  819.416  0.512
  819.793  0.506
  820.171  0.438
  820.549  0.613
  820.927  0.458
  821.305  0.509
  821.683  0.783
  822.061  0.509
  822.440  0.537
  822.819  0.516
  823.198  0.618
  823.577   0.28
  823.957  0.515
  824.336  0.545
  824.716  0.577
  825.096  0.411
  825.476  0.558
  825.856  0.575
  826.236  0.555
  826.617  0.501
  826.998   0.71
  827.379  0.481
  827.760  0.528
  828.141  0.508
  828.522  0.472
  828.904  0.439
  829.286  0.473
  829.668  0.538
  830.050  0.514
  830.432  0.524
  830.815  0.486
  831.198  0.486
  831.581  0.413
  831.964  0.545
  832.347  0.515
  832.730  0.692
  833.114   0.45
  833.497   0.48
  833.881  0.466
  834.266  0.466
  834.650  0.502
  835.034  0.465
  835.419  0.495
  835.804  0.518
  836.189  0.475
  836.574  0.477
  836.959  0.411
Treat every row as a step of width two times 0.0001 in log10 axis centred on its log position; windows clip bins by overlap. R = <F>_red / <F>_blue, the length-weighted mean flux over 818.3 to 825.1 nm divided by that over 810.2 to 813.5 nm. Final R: 1.0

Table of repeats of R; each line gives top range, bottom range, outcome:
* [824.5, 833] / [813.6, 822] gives 0.98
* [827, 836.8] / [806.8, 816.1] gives 0.96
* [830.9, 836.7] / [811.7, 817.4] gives 0.93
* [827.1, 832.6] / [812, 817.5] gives 0.94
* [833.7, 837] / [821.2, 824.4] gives 0.89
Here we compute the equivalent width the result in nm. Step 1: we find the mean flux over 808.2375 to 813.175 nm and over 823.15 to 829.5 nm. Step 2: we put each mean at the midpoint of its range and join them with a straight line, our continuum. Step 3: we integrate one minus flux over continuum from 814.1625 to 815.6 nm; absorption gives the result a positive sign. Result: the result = 0.02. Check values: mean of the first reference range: 0.519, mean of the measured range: 0.511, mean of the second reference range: 0.512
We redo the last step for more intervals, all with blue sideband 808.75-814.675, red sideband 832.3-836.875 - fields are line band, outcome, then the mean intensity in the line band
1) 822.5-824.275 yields 0.07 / 0.491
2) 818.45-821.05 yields 0.05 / 0.504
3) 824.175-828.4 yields -0.27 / 0.54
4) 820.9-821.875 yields -0.17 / 0.605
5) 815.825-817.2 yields -0.12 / 0.562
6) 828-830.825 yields 0.05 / 0.495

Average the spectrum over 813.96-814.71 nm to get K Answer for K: 0.533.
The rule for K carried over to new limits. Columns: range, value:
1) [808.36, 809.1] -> 0.504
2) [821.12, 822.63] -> 0.585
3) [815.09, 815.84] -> 0.514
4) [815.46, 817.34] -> 0.55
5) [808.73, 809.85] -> 0.505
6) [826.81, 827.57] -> 0.595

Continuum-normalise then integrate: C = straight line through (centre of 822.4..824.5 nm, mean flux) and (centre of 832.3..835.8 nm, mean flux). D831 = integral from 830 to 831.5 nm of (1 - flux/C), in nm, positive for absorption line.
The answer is 0.02 nm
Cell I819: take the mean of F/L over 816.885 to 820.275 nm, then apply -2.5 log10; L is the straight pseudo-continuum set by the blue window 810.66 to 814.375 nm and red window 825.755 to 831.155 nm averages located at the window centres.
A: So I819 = 0.049 mag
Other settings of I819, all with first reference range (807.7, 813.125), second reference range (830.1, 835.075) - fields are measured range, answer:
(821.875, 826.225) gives -0.017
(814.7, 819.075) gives -0.021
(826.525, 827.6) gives -0.130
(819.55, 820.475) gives 0.039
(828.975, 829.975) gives 0.010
